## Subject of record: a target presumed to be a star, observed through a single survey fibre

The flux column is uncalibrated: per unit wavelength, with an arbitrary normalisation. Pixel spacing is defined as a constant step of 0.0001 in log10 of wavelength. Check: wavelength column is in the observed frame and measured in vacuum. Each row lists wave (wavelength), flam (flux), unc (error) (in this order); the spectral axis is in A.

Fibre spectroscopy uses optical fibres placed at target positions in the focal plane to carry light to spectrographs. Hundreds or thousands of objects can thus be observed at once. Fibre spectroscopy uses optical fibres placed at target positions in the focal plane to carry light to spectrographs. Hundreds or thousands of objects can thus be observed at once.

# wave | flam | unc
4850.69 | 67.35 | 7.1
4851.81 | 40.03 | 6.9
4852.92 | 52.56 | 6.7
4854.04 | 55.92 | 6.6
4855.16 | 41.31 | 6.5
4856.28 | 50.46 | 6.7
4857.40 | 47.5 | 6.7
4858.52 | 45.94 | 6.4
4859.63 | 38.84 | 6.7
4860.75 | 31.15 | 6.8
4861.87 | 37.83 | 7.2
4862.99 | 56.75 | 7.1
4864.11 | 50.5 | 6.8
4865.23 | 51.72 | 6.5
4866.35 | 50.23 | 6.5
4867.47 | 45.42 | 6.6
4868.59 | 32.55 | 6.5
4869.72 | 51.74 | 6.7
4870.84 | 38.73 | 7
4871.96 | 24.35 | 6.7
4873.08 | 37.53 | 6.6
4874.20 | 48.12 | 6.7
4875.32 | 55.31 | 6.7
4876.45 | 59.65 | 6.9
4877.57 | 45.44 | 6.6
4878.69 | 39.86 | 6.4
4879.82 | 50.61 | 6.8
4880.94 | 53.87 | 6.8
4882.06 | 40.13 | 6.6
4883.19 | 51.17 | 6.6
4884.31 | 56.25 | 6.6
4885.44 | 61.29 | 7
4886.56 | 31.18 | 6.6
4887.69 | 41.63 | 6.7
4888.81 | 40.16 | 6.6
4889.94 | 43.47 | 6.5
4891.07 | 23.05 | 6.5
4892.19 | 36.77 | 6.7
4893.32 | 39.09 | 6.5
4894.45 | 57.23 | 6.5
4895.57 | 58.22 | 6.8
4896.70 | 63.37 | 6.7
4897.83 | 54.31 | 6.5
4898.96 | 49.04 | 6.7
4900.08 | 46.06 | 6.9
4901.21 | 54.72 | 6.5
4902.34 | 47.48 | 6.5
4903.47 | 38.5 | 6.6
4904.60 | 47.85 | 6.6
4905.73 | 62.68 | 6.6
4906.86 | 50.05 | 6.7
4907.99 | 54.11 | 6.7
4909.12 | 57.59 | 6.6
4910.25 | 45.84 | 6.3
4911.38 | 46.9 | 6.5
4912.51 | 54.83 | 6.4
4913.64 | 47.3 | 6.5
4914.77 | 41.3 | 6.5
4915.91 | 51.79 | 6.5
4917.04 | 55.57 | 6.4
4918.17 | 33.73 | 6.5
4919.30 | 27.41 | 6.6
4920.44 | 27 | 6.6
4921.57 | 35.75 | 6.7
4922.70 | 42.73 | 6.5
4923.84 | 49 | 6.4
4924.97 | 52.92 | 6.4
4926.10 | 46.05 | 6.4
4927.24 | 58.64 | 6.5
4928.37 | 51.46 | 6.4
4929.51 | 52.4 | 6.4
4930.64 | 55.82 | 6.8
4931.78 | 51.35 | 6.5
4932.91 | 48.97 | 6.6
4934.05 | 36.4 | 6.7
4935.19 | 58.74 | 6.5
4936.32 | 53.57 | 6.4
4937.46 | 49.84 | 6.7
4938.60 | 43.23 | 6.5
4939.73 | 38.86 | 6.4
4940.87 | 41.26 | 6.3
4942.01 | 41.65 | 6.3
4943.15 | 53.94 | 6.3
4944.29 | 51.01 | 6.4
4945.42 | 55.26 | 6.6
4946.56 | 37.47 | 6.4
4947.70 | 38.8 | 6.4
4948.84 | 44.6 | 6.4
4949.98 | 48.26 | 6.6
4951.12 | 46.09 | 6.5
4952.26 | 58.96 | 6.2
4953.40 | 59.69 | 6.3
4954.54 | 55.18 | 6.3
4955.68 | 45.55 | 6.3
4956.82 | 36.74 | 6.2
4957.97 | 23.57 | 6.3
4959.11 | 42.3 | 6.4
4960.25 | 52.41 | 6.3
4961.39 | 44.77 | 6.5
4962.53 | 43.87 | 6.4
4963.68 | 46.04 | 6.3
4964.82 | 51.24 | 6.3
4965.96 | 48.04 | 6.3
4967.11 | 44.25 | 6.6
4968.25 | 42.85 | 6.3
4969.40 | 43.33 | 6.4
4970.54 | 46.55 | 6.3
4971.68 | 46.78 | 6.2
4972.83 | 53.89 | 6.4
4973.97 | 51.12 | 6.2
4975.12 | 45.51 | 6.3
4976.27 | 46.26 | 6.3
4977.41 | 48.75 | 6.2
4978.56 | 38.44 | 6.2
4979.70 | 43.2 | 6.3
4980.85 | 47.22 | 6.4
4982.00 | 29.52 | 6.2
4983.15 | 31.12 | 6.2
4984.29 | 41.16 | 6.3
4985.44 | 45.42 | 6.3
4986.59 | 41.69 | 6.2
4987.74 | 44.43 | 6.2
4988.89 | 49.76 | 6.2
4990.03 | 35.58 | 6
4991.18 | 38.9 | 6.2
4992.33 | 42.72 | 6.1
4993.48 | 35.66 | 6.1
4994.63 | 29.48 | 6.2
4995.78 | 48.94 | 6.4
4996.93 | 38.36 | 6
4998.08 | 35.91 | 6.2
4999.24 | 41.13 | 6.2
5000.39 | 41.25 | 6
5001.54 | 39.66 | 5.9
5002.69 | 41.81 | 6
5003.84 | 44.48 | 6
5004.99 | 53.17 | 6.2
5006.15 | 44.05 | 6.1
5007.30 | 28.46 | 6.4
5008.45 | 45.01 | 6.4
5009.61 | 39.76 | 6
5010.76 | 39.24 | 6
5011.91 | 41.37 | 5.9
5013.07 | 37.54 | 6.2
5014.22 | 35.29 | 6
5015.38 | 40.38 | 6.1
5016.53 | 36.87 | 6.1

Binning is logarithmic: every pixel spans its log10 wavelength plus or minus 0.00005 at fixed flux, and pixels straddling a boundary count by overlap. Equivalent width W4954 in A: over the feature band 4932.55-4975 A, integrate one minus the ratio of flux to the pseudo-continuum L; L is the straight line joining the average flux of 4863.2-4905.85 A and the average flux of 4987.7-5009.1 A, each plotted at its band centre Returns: -3.4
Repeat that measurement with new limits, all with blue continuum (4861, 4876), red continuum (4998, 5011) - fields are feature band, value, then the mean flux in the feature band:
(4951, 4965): -1.3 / 46.5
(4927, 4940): -2.1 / 50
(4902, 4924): -1.2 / 45.8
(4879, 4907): -2.5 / 47.8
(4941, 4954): -1.8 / 48.5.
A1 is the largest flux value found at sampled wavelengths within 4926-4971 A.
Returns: 59.69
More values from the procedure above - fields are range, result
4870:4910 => 63.37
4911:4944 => 58.74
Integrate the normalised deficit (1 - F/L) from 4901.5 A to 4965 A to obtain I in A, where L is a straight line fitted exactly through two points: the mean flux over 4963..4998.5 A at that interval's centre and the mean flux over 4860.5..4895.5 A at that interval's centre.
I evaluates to -4.6 A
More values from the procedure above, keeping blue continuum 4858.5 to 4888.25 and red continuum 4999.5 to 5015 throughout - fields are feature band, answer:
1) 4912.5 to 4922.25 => 0.68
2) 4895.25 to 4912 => -2.74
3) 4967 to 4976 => -1.03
